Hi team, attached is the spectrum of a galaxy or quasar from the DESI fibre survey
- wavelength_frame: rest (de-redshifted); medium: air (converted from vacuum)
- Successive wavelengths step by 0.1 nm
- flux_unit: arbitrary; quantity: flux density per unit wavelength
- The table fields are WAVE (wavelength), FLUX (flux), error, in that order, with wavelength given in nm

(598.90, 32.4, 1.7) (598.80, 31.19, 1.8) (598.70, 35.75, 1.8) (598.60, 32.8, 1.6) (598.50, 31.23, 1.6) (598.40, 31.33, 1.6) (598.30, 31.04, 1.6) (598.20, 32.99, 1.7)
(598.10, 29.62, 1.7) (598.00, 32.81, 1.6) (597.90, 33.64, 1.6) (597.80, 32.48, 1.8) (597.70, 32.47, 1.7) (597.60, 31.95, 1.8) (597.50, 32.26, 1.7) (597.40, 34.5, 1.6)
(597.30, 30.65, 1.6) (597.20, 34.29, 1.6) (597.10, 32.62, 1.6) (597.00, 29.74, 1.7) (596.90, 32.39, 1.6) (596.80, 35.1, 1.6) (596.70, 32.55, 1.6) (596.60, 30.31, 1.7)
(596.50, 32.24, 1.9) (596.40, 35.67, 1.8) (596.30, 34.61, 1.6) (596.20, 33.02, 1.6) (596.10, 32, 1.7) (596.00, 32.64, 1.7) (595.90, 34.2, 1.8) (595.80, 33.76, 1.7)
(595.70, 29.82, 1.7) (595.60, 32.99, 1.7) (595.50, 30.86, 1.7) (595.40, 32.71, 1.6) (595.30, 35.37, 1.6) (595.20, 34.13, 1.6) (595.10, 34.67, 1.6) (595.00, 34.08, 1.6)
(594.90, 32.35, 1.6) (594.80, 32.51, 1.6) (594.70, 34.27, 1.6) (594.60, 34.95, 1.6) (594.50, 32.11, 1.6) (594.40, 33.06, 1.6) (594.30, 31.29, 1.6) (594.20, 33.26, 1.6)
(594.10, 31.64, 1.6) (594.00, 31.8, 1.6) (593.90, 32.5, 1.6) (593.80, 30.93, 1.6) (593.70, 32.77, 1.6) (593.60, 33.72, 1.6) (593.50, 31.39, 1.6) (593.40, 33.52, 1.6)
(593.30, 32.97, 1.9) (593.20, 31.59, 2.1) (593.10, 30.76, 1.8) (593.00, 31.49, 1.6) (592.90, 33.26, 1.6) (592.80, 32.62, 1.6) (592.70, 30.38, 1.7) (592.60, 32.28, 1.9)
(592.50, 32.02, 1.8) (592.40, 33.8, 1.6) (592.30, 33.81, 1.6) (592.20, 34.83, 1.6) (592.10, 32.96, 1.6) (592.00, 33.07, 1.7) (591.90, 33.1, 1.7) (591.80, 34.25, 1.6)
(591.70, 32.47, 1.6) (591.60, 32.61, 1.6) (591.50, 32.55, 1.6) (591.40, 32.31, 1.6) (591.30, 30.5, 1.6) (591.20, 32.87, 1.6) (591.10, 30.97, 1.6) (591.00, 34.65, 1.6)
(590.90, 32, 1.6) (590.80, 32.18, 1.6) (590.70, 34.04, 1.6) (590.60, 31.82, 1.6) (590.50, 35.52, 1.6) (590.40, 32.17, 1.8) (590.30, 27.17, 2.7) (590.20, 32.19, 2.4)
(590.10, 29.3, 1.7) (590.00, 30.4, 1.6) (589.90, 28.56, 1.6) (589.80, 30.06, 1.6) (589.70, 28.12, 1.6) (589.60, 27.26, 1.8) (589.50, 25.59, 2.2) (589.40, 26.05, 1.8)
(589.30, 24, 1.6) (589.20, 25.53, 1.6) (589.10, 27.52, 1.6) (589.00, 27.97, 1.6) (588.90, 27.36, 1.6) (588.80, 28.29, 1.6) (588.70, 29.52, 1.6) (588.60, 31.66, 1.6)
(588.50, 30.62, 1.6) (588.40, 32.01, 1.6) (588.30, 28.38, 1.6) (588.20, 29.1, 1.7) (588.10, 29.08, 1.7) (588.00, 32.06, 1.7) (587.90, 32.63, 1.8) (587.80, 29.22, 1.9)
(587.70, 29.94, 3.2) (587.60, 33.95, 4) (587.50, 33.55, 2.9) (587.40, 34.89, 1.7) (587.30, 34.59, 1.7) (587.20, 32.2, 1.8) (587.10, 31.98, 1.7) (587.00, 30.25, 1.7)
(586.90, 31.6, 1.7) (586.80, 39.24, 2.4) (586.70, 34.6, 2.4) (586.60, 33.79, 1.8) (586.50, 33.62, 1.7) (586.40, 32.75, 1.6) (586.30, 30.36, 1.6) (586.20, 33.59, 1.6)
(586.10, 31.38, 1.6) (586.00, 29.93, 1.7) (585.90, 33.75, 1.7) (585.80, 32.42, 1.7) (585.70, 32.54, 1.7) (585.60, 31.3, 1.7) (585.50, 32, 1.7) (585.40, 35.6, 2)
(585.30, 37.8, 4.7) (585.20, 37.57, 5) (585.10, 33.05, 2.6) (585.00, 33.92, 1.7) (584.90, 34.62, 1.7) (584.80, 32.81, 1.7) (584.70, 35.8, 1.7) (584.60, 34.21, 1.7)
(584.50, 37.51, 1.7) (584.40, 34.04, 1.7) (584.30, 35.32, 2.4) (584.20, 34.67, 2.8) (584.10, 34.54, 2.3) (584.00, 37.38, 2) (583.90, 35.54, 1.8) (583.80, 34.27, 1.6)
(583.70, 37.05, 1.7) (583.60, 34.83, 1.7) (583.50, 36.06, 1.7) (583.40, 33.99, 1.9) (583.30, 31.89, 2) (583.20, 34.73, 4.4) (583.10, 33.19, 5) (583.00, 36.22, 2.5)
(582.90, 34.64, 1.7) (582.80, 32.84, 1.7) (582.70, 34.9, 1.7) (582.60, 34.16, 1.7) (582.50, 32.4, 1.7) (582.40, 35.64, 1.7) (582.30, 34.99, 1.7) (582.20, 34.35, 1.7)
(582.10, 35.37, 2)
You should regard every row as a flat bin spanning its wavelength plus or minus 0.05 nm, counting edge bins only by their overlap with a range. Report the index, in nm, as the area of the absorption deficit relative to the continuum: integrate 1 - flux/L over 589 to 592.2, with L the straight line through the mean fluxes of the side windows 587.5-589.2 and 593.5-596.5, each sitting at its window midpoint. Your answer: 0.03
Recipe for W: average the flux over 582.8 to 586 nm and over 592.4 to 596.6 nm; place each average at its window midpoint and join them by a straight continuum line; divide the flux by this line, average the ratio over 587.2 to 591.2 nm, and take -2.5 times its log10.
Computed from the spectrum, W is 0.11 mag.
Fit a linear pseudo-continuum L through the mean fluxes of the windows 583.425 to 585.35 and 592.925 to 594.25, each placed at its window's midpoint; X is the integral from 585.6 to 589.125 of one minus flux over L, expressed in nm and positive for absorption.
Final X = 0.27 nm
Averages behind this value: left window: 35.3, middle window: 31.6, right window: 32.2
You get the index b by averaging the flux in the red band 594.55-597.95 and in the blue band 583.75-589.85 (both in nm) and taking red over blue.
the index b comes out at 1.03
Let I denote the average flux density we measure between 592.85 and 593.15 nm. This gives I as 31.8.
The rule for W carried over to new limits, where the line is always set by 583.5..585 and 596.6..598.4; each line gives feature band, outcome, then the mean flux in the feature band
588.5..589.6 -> 0.24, 27.5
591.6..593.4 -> 0.02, 32.7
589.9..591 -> 0.07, 31.7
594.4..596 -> -0.01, 33.2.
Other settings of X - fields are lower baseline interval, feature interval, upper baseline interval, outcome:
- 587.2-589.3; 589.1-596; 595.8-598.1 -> -0.07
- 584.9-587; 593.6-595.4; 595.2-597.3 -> -0.01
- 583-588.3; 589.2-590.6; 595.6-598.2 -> 0.18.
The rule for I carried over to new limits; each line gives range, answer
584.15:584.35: 35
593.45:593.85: 32.2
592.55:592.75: 31.3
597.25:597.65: 32.3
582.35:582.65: 34.1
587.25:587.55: 34.3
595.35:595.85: 32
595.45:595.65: 31.9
